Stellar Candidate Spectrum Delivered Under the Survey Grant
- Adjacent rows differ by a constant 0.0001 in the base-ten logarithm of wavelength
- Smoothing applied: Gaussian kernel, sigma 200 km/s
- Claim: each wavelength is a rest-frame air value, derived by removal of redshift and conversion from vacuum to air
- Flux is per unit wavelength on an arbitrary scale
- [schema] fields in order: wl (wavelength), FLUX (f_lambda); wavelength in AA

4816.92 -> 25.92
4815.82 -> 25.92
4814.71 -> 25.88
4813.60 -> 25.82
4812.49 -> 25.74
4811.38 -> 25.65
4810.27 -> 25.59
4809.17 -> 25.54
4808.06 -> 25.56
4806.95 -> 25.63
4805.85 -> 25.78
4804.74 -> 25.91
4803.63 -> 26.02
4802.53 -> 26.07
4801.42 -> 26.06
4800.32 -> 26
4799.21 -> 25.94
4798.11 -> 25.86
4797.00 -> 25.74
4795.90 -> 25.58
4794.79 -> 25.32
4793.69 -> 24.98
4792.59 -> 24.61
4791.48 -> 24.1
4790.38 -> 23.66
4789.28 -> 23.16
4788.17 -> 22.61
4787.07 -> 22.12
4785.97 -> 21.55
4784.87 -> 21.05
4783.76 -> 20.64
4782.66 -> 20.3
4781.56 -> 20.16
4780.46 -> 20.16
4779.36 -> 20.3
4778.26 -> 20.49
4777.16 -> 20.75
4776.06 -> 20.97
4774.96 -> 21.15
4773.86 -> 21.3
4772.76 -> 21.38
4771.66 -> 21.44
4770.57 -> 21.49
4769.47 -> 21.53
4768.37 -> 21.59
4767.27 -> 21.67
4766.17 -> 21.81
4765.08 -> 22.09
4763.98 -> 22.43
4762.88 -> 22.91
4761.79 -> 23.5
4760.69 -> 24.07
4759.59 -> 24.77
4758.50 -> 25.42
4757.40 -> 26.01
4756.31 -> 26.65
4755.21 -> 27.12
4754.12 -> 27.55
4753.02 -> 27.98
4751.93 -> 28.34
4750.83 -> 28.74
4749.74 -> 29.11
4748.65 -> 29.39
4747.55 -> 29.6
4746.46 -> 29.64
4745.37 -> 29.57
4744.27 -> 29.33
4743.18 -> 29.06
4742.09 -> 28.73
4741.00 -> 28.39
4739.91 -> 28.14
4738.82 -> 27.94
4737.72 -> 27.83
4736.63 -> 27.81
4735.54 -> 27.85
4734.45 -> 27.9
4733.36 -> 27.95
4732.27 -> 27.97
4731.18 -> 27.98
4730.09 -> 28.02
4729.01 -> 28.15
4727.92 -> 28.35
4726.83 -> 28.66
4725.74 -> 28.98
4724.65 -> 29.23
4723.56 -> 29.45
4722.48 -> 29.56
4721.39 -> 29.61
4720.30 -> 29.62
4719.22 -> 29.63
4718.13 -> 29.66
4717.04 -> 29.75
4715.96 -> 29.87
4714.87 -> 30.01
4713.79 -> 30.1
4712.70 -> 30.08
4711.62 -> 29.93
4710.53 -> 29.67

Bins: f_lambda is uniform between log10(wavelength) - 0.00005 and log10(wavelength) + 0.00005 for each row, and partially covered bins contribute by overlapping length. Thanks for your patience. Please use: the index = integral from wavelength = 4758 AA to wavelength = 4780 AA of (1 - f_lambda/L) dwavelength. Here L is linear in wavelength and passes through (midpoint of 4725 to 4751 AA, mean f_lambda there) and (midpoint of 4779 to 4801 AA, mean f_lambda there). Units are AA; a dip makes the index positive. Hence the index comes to 2.9 AA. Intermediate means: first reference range 28.6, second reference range 23.2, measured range 22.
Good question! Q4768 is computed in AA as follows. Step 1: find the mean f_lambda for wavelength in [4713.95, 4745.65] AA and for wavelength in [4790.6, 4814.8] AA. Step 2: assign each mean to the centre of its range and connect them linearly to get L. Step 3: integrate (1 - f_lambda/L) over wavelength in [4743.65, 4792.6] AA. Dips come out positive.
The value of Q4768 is 5.9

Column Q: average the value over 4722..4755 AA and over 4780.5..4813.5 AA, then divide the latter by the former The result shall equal 0.85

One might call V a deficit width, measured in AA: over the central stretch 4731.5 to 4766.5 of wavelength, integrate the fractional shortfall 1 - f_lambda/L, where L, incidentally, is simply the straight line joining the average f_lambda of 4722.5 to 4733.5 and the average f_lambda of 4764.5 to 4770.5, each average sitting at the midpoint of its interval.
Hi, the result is -3.1 AA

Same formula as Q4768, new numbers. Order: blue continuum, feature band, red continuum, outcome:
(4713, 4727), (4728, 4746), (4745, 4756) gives 0.5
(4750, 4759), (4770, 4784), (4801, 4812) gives 3.1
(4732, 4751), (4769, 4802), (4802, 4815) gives 5.0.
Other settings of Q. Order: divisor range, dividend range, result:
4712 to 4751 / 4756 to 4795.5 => 0.78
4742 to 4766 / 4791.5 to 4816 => 0.96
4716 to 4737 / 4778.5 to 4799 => 0.80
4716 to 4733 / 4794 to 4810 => 0.89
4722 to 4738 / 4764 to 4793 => 0.76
